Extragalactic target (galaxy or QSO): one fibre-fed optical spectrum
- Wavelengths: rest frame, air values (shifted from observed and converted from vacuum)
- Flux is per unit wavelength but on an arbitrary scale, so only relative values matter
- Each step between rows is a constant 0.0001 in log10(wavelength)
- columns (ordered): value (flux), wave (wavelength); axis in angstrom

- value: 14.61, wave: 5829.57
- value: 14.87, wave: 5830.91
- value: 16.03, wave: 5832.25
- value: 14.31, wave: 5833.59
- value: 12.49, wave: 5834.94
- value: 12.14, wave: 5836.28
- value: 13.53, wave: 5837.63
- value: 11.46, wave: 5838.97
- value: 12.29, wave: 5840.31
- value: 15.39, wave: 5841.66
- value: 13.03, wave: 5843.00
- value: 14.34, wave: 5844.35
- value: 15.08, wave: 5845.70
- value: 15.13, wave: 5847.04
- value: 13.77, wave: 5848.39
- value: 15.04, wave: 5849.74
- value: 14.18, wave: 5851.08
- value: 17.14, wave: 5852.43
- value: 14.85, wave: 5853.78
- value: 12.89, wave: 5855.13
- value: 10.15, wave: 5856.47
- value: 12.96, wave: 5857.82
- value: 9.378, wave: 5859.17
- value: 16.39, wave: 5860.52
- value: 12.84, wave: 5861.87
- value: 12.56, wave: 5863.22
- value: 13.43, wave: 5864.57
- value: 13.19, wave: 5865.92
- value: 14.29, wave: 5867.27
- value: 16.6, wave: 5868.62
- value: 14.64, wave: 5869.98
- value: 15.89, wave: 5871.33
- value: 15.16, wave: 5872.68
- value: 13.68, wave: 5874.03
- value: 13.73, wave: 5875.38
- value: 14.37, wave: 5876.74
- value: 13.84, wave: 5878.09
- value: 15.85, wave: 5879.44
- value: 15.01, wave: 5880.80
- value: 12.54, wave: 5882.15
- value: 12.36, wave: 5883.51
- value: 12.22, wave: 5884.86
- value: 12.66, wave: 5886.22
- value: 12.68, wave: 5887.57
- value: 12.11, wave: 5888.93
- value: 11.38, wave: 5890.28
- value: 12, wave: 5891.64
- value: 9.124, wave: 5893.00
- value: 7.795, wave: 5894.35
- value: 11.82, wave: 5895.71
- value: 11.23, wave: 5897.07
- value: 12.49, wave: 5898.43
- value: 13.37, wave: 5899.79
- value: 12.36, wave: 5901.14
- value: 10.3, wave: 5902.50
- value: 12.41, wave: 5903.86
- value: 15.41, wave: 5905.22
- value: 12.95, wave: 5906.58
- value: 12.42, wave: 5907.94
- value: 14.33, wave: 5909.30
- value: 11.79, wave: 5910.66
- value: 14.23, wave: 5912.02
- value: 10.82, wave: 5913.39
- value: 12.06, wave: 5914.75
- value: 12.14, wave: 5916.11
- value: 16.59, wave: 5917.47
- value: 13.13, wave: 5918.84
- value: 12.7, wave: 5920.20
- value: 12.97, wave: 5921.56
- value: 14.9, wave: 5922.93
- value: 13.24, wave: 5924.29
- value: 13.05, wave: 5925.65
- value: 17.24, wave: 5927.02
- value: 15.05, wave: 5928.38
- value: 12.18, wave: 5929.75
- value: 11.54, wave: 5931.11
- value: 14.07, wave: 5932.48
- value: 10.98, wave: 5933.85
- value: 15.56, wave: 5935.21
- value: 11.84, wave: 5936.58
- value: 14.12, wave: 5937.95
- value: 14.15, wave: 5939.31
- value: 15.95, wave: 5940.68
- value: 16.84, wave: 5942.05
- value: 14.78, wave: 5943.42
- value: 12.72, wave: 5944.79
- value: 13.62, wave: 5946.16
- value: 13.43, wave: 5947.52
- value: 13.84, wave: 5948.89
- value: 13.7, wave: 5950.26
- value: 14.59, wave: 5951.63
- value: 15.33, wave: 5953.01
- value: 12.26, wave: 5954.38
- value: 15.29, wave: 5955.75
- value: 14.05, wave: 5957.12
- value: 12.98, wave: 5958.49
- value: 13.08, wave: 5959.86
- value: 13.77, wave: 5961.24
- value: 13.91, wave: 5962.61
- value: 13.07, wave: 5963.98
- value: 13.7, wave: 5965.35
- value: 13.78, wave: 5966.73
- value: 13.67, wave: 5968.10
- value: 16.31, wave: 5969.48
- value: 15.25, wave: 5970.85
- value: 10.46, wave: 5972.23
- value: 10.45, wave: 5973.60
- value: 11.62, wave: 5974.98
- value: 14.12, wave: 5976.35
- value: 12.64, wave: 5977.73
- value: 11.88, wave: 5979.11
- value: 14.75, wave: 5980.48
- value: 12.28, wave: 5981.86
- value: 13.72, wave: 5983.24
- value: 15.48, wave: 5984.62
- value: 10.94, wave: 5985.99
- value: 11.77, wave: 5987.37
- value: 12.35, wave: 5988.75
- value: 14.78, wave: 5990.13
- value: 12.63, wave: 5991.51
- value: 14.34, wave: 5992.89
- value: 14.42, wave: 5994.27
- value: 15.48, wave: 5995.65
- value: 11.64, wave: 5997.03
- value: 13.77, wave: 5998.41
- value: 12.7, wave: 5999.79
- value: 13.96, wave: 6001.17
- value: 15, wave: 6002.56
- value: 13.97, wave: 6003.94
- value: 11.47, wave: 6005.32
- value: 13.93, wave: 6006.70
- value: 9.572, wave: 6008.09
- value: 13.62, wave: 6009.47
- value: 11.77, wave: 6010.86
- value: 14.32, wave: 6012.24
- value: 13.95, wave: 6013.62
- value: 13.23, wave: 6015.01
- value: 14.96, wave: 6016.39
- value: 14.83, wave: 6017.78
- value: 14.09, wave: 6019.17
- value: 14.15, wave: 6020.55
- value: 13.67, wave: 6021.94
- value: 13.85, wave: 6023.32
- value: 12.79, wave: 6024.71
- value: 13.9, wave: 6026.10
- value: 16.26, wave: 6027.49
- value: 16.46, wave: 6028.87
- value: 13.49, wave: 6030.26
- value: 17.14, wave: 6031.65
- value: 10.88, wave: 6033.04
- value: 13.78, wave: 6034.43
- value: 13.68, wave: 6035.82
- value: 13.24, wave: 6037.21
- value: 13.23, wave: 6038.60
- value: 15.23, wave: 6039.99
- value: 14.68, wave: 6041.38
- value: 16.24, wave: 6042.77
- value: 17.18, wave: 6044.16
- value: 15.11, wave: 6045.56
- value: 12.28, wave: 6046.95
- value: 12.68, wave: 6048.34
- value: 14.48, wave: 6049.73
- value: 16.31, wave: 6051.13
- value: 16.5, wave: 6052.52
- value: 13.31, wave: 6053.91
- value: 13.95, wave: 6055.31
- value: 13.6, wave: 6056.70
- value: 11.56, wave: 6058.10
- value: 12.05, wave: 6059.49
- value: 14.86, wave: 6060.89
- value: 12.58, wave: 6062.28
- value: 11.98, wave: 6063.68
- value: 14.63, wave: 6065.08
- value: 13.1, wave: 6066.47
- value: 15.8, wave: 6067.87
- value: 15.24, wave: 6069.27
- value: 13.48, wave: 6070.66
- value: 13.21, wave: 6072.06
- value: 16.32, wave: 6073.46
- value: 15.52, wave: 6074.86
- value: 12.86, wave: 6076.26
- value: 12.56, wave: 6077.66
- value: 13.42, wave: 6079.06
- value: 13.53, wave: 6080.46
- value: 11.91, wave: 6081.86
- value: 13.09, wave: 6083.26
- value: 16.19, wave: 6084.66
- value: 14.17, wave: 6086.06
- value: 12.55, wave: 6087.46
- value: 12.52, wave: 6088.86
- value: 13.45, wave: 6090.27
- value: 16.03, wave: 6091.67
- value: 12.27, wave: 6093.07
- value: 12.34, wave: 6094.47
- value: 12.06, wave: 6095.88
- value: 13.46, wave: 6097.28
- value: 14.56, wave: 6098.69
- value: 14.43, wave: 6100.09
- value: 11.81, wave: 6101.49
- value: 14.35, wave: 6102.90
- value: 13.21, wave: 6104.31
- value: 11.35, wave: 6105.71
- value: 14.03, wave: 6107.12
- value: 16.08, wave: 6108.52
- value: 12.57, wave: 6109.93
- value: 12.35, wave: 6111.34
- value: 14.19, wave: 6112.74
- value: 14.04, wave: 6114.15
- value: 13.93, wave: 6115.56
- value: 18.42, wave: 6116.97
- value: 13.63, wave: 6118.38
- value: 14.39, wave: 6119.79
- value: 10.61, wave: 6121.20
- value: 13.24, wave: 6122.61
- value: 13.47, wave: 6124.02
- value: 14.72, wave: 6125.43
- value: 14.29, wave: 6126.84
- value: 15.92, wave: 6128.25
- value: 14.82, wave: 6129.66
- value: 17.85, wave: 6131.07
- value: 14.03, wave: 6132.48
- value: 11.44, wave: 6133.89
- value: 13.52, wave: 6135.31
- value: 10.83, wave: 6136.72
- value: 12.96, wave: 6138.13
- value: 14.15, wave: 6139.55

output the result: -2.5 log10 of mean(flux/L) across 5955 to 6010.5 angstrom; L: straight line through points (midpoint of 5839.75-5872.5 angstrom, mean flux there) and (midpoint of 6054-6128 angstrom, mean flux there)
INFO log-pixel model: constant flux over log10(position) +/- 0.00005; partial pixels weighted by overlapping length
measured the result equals 0.04 mag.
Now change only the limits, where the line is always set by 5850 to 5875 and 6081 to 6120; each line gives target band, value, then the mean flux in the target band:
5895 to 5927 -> 0.07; 13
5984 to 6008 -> 0.04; 13.3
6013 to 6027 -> -0.02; 14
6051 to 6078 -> -0.02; 13.9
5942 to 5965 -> 0.00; 13.9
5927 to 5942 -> 0.00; 13.9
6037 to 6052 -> -0.07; 14.7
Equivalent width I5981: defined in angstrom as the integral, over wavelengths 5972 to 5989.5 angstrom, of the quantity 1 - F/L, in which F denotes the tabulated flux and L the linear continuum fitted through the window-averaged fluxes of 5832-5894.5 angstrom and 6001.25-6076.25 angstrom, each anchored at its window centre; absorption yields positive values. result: 1.6 angstrom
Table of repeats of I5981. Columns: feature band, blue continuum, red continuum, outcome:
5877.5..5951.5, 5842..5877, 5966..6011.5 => 2.9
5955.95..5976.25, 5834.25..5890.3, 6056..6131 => 0.5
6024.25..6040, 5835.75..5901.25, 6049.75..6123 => -0.6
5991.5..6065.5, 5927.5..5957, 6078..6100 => -1.3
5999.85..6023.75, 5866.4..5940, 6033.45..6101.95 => 0.2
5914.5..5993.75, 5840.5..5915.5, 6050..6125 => -1.1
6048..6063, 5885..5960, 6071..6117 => -0.3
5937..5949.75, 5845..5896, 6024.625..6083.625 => -0.6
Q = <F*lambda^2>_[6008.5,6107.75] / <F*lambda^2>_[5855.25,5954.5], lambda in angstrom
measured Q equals 1.10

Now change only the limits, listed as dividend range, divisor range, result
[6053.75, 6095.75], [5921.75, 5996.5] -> 1.03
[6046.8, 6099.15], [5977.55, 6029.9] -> 1.03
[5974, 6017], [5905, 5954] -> 0.99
